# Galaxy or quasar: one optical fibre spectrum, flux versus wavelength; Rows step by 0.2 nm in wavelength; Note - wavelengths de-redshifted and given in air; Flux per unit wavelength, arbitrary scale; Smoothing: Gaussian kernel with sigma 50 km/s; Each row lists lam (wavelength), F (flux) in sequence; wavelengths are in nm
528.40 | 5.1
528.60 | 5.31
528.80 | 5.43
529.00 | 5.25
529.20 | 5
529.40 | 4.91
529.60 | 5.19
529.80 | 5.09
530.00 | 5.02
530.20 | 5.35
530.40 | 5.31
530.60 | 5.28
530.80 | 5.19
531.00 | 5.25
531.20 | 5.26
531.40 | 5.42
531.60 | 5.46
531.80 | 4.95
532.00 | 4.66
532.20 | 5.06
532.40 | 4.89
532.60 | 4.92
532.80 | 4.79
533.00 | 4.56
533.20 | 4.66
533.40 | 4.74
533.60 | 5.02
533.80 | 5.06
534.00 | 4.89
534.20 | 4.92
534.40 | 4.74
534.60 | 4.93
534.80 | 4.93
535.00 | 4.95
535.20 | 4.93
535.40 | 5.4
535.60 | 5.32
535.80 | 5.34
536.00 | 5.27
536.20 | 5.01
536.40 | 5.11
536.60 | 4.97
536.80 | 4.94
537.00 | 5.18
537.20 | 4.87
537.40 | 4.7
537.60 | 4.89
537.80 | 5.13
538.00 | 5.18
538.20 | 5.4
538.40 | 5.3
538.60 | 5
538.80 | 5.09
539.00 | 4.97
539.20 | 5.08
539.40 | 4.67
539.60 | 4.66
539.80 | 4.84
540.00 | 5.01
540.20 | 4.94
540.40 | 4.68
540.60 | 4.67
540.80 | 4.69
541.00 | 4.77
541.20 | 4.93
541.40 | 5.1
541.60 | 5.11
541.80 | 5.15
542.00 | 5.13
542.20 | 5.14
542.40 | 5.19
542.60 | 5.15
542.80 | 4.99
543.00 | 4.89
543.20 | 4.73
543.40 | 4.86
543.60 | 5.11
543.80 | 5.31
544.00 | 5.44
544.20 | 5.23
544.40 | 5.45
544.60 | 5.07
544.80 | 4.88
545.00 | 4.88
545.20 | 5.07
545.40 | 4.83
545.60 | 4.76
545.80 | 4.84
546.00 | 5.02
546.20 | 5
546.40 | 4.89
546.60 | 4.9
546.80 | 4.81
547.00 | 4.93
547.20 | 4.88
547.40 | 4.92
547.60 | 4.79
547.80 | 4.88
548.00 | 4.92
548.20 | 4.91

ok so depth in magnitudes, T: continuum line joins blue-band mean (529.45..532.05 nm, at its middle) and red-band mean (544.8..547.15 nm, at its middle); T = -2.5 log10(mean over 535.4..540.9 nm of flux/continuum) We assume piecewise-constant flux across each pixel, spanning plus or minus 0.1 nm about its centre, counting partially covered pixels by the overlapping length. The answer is 0.01 mag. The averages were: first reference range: 5.19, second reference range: 4.9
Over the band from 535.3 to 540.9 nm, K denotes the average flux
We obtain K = 5.01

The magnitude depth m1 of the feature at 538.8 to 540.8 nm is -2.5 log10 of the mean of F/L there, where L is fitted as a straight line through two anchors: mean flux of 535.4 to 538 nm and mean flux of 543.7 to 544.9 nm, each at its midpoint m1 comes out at 0.07 mag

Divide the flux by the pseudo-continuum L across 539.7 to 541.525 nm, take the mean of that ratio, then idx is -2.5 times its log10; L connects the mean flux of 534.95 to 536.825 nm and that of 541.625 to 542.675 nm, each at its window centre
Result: 0.06 mag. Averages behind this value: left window 5.14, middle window 4.85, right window 5.15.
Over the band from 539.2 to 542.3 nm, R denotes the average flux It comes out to 4.91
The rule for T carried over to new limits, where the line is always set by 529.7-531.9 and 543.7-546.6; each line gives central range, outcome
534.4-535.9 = 0.018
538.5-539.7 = 0.046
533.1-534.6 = 0.071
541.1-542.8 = -0.004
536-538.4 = 0.020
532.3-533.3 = 0.097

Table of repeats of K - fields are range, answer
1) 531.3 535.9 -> 4.98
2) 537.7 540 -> 5.03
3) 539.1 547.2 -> 4.97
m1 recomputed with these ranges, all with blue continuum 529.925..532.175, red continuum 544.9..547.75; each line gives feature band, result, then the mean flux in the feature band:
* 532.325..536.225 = 0.04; 4.96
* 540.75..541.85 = 0.01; 4.96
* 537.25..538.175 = 0.01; 5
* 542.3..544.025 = -0.02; 5.06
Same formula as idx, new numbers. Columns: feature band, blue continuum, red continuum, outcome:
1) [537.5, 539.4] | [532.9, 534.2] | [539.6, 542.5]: -0.04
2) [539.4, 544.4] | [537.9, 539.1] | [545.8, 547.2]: 0.01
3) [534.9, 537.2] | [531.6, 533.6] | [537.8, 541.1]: -0.05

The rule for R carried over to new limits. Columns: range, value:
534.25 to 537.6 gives 5.03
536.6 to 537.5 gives 4.93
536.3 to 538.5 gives 5.06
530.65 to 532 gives 5.21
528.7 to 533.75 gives 5.07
